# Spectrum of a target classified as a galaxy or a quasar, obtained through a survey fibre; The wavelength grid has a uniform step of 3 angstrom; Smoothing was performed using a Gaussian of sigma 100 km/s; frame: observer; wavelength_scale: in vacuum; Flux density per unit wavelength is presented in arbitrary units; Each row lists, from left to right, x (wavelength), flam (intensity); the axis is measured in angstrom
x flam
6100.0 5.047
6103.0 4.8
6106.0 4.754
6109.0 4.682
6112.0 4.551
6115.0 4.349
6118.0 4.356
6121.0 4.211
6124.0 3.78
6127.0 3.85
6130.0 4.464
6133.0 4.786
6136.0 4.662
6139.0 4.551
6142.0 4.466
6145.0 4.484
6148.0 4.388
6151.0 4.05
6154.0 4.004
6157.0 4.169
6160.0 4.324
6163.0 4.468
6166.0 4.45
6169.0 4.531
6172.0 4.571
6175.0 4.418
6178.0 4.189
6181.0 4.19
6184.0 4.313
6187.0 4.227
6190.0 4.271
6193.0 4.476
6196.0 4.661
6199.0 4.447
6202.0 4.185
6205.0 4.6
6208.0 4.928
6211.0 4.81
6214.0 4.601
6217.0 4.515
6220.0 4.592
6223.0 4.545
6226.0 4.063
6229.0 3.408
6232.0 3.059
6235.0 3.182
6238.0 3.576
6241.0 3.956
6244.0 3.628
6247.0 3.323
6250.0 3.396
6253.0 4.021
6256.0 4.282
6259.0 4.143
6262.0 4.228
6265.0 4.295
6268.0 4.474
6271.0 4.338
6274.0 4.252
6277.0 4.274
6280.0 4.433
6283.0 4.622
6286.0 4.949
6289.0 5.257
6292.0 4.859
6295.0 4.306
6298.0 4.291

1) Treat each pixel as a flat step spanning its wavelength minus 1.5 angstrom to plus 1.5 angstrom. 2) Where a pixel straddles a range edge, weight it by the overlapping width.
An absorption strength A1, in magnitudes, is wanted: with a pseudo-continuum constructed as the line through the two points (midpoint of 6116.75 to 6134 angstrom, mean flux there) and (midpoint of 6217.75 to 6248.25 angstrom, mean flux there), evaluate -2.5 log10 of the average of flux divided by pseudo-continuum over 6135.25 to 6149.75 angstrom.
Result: -0.09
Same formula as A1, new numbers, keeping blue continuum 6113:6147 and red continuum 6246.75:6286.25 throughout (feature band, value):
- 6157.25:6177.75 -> -0.03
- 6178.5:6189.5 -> 0.02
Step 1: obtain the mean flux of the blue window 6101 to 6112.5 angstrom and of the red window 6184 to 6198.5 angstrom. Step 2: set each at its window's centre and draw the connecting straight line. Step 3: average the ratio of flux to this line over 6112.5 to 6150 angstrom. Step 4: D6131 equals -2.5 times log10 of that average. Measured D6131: 0.06 mag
